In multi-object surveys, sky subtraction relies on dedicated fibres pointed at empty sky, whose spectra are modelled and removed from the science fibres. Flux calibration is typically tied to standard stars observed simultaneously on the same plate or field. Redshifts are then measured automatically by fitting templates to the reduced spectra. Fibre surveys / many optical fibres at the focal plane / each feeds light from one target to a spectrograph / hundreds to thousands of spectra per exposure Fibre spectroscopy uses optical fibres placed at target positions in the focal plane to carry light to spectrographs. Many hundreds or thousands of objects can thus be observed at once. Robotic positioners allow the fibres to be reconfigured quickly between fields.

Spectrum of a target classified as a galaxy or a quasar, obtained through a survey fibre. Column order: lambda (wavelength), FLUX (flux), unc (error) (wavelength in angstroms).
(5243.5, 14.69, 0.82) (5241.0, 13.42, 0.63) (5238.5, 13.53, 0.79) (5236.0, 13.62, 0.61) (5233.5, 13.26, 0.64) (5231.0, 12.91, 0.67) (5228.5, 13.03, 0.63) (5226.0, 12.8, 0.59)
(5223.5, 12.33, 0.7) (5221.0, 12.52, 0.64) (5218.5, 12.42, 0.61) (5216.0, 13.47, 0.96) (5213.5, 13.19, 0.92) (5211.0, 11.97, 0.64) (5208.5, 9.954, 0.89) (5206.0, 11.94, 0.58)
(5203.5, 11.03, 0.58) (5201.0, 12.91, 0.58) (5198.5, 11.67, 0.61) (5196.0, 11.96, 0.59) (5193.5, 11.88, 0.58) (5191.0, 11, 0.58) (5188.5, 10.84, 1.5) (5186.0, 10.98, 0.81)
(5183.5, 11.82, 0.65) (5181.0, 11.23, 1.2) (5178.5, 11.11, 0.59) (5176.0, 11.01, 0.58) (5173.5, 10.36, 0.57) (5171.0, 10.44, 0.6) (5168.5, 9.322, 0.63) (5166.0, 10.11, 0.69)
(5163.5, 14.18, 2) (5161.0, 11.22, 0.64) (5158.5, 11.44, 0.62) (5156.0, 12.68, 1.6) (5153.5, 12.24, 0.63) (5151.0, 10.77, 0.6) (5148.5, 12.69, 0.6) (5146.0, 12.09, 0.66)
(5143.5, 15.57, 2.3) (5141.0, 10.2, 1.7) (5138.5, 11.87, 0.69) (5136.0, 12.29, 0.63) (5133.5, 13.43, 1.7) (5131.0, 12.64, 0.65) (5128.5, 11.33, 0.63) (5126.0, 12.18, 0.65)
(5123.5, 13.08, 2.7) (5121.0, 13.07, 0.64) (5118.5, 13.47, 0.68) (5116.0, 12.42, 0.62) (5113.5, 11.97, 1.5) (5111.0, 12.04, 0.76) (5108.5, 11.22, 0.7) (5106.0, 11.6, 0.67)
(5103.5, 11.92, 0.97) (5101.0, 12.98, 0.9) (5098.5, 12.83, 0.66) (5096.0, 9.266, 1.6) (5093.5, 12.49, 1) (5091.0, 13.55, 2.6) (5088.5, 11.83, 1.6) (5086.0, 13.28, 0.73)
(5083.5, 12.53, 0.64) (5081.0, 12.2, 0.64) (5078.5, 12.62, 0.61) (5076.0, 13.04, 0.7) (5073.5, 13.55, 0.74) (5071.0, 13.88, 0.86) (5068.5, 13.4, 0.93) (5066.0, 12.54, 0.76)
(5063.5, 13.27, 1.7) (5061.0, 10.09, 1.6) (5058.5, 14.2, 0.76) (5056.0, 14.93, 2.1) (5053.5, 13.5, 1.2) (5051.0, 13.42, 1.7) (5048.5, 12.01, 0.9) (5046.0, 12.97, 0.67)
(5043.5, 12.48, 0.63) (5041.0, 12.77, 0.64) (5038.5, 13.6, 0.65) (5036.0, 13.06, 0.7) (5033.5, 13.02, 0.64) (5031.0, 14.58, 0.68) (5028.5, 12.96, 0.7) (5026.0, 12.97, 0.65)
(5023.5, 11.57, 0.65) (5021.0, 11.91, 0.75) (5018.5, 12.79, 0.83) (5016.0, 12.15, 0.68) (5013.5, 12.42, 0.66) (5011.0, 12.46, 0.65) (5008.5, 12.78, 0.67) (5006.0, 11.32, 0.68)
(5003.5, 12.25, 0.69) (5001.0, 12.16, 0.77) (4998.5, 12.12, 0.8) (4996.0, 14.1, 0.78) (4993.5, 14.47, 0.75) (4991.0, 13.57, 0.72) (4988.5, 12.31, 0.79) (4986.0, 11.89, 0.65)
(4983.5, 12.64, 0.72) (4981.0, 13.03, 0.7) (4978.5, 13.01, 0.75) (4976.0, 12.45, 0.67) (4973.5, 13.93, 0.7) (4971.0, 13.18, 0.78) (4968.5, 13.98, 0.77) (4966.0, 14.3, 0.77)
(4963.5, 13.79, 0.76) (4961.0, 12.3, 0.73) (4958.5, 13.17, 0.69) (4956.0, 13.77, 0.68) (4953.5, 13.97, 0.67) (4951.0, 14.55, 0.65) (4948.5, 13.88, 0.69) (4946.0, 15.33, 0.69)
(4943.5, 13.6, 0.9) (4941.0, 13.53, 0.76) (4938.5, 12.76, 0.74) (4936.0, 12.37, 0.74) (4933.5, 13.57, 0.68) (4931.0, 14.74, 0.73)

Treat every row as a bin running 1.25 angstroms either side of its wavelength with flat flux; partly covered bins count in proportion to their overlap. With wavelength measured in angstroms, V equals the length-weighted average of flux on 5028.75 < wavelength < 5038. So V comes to 13.5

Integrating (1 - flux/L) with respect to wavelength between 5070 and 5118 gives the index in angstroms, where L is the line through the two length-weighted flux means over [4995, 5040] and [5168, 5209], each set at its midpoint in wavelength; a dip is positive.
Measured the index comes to -1.49 angstroms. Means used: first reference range 12.7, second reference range 11.2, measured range 12.4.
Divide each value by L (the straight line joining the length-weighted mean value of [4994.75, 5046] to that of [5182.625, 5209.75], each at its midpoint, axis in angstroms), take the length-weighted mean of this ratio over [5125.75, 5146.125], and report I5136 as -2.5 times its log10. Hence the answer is -0.05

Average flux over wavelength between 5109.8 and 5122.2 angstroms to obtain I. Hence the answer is 12.6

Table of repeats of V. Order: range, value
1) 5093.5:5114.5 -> 11.8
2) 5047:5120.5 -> 12.6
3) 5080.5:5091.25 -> 12.6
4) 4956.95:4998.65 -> 13.2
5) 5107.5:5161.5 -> 12.3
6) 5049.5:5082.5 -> 13.1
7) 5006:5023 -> 12.3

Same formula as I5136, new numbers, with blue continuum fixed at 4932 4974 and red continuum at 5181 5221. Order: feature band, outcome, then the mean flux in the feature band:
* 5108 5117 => 0.05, 12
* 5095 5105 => 0.07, 11.8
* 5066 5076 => -0.05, 13.4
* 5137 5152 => 0.00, 12.2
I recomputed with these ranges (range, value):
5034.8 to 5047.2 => 13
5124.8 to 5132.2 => 12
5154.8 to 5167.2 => 11.9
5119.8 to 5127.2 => 12.8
